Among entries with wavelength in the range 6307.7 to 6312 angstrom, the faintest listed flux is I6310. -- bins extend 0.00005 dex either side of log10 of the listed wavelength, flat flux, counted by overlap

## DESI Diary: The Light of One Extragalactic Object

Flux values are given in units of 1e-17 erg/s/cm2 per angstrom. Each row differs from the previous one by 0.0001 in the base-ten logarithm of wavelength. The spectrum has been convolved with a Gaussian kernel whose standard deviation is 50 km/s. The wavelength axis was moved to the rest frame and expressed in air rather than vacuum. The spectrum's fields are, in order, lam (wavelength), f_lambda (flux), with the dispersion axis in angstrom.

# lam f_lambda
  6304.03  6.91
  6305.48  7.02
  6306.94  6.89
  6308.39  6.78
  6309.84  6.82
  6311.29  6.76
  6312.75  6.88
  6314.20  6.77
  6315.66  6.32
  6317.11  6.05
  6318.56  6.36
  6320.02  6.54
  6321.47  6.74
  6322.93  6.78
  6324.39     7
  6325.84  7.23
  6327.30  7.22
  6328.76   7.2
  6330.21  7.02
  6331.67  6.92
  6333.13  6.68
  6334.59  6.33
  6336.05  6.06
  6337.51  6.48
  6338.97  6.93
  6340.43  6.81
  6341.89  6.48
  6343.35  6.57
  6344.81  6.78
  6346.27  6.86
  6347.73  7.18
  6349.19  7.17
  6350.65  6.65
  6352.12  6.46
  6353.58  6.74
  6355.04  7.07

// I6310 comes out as 6.76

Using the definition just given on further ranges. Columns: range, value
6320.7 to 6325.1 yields 6.74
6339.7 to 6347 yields 6.48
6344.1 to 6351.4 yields 6.65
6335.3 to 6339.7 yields 6.06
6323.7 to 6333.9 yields 6.68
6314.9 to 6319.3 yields 6.05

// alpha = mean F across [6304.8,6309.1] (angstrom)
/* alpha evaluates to 6.89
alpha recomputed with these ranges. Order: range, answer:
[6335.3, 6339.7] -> 6.49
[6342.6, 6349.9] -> 6.92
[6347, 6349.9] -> 7.18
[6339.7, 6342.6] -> 6.65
